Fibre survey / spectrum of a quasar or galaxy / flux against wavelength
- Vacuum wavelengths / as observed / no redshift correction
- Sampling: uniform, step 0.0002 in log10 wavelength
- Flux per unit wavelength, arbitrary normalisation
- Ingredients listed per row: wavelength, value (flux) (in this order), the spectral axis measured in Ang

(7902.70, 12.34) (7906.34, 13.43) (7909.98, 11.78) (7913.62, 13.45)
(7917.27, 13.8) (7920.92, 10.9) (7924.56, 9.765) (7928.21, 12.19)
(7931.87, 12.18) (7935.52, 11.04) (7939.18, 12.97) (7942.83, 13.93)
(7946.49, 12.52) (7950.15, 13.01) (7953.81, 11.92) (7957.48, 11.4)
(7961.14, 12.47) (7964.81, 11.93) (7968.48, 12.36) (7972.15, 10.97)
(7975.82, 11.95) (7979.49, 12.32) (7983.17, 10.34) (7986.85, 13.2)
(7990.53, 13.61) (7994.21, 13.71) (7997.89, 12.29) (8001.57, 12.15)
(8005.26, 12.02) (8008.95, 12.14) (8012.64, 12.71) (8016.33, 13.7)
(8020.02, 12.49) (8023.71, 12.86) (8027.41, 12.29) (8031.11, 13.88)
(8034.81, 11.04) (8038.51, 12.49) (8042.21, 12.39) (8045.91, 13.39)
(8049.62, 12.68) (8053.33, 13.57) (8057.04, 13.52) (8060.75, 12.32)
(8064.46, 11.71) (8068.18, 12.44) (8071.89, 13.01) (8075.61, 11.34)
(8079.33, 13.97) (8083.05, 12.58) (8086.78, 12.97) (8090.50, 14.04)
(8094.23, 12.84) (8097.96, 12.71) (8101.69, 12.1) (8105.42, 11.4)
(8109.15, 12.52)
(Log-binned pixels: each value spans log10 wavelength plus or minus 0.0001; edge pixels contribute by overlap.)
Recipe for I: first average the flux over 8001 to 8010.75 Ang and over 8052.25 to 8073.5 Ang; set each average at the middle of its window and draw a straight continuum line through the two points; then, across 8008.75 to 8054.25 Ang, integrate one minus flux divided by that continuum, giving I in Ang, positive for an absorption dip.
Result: -1.4 Ang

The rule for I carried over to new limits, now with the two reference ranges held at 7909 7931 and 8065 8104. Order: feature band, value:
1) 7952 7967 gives 0.29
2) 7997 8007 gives 0.18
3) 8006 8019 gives -0.36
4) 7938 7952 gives -1.16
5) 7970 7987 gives 0.89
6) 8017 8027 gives -0.22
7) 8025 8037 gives 0.07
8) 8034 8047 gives 0.18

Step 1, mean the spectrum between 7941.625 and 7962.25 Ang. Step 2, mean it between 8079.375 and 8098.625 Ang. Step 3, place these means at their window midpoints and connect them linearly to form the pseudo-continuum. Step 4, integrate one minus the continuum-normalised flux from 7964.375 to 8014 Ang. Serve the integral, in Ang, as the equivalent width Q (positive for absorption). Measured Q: 1.6 Ang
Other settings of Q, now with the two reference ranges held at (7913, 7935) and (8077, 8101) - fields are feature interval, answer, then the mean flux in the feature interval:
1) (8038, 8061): -0.3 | 13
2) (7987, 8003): -0.7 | 13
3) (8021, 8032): -0.2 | 12.9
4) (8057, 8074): 0.6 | 12.5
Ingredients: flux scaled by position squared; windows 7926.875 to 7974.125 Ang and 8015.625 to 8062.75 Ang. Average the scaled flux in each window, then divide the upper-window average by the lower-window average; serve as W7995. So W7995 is 1.1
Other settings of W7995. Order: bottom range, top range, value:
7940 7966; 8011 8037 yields 1.04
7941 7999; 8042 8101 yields 1.06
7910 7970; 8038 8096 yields 1.08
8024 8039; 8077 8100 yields 1.07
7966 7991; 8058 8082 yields 1.06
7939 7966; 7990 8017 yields 1.03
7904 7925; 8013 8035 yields 1.07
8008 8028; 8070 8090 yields 1.02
